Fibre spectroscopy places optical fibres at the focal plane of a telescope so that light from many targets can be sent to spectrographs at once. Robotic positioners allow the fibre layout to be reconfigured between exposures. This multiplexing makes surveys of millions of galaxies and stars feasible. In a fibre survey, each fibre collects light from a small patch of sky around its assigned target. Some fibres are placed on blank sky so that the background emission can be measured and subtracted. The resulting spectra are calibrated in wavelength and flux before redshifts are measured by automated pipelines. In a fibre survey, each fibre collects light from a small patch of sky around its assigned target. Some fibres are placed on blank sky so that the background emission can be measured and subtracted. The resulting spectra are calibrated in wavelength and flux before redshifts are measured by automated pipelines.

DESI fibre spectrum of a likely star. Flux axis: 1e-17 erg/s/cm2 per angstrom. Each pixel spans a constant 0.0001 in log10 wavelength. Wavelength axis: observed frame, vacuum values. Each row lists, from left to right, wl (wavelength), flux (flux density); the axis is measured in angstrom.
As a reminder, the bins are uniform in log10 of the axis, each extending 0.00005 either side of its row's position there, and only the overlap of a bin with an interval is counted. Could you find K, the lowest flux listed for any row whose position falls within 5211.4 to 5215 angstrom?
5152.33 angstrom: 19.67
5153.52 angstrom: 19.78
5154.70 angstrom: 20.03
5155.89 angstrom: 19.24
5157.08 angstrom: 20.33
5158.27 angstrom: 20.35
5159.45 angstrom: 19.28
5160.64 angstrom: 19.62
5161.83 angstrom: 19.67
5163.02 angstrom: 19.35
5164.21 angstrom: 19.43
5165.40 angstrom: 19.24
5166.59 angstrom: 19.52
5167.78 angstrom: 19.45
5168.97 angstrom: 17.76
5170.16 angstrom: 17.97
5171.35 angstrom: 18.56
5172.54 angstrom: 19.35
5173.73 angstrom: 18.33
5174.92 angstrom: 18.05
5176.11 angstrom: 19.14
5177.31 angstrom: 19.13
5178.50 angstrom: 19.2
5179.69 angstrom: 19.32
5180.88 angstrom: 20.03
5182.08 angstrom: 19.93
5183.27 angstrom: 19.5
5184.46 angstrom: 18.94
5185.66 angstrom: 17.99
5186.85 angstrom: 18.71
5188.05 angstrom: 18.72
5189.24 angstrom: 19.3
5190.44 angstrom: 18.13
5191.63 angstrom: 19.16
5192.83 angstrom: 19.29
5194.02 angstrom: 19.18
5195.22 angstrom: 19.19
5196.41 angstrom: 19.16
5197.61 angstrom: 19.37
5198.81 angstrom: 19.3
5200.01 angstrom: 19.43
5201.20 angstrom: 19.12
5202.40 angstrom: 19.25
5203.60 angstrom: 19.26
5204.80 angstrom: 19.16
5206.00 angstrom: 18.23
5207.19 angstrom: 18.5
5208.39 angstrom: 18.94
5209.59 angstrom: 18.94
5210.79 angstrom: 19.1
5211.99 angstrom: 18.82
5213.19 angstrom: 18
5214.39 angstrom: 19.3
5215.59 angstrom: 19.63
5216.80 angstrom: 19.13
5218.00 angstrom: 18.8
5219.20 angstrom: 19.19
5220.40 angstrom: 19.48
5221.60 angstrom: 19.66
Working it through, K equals 18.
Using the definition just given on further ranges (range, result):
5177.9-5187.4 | 17.99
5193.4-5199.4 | 19.16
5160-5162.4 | 19.62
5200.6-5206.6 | 18.23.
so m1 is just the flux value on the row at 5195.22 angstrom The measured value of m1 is 19.19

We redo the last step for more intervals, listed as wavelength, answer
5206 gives 18.23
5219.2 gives 19.19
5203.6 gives 19.26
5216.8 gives 19.13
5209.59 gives 18.94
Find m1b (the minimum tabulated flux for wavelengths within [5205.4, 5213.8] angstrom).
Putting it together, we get 18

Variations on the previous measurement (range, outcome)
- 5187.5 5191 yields 18.13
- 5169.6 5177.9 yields 17.97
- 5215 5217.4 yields 19.13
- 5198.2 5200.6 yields 19.3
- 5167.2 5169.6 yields 17.76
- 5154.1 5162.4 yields 19.24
